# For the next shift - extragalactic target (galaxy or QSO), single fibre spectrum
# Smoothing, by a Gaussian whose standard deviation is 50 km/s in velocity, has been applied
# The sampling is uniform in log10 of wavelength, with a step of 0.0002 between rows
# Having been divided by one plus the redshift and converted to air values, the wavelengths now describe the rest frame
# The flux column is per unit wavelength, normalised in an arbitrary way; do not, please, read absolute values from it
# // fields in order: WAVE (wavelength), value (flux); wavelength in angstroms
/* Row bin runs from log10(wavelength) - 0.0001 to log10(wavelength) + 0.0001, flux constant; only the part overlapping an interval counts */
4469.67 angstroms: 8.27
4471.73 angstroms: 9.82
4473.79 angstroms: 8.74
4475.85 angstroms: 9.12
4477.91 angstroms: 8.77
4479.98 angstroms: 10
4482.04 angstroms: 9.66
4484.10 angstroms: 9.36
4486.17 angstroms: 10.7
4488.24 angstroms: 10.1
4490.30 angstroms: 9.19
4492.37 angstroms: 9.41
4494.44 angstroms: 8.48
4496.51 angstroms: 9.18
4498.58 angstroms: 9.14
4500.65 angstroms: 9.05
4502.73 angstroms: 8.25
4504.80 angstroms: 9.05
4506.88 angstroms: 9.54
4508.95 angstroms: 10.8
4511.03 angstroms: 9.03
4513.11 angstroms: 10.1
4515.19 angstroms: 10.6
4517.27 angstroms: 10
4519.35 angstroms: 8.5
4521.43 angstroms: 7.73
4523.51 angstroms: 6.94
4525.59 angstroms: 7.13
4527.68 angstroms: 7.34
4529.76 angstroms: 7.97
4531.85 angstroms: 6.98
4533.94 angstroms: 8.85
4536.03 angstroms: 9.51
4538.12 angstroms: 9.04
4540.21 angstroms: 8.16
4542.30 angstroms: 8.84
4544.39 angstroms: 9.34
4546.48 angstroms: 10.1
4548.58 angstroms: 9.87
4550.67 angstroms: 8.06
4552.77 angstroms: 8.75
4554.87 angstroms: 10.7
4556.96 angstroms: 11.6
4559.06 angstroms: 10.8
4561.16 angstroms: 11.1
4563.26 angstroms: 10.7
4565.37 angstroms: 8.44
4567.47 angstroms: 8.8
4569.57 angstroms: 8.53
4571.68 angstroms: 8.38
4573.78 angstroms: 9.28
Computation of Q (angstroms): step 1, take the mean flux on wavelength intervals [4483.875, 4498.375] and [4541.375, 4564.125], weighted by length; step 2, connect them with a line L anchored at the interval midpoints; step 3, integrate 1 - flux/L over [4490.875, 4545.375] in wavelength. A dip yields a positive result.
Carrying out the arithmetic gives 5.0 angstroms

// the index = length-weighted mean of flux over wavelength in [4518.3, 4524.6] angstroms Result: 7.73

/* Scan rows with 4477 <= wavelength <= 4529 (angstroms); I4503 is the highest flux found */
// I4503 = 10.8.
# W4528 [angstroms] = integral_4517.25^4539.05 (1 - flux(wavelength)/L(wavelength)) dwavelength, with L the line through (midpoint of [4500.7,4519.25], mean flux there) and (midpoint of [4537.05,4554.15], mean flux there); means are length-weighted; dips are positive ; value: 2.8 angstroms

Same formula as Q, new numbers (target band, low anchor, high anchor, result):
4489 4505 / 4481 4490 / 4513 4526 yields 0.86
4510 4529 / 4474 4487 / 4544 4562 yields 2.36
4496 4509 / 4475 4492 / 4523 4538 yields -0.37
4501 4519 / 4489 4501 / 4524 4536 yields -2.28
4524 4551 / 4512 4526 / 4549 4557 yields 2.02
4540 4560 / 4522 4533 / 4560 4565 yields -0.60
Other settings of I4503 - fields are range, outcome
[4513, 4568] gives 11.6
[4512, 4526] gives 10.6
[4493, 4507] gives 9.54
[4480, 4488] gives 10.7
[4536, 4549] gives 10.1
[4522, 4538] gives 9.51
